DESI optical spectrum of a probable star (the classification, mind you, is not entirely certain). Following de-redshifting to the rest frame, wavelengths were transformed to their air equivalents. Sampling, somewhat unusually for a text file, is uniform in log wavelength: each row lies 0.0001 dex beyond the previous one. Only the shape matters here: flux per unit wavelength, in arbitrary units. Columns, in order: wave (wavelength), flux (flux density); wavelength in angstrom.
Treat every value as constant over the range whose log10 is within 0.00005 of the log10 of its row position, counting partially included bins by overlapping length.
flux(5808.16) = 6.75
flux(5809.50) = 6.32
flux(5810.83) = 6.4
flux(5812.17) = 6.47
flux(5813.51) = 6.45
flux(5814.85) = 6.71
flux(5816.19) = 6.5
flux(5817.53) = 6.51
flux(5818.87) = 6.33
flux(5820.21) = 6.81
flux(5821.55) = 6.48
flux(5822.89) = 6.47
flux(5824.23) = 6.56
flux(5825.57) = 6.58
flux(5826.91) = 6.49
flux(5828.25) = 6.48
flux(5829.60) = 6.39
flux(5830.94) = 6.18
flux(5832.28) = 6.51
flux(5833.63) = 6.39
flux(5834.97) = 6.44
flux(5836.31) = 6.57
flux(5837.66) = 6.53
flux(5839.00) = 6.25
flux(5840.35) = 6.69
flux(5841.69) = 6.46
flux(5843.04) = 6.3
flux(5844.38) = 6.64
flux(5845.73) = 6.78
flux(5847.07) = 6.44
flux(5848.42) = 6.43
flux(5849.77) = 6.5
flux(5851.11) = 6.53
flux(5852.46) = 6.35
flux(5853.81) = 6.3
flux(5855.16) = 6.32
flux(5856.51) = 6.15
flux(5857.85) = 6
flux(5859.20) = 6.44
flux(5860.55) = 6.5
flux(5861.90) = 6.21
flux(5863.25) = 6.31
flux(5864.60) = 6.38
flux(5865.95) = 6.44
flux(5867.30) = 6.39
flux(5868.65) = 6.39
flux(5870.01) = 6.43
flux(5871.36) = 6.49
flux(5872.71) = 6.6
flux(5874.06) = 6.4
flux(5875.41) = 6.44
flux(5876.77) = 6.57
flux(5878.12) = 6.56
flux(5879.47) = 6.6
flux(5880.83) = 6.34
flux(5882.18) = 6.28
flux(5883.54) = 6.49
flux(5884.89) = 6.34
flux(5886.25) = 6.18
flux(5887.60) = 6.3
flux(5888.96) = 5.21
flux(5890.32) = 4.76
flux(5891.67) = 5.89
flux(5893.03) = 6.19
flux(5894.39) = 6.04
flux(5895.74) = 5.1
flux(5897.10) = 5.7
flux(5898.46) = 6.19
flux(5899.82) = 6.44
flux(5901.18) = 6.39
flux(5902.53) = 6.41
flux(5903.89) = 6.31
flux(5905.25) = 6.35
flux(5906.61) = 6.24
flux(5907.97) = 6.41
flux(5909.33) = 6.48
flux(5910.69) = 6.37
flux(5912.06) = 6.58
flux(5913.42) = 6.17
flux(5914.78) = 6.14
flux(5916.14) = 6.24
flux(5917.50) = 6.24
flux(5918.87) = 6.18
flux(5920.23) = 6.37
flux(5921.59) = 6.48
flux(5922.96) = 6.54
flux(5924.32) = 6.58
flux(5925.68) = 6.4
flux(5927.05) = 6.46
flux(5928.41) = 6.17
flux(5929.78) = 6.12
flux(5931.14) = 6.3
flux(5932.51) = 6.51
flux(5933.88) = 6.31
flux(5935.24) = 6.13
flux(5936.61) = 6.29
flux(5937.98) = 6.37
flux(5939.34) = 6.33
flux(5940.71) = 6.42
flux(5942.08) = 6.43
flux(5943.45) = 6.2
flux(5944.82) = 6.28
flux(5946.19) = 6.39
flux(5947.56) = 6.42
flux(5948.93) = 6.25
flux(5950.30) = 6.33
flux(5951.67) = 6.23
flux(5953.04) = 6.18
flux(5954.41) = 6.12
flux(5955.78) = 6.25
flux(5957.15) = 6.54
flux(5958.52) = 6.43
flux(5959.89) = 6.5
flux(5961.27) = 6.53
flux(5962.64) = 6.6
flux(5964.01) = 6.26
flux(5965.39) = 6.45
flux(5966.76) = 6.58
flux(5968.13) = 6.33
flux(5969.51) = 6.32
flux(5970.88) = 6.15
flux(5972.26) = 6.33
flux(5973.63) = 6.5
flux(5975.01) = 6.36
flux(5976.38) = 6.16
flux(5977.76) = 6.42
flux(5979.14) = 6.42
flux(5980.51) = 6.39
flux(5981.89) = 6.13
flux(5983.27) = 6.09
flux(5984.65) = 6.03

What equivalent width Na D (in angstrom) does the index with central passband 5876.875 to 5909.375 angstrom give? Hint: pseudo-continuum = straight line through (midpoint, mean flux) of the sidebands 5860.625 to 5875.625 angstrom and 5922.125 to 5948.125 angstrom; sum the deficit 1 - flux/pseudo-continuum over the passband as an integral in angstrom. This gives 1.3 angstrom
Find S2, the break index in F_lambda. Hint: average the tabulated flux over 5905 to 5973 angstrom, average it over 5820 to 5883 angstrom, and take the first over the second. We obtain 1.0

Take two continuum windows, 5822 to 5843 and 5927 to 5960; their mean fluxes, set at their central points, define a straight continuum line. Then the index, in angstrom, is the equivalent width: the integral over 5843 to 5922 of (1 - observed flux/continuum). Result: 1.4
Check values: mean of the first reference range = 6.46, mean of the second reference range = 6.31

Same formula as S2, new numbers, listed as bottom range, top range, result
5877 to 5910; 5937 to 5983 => 1.03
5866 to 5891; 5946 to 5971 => 1.02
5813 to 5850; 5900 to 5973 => 0.98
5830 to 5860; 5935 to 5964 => 0.99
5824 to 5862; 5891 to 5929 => 0.97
